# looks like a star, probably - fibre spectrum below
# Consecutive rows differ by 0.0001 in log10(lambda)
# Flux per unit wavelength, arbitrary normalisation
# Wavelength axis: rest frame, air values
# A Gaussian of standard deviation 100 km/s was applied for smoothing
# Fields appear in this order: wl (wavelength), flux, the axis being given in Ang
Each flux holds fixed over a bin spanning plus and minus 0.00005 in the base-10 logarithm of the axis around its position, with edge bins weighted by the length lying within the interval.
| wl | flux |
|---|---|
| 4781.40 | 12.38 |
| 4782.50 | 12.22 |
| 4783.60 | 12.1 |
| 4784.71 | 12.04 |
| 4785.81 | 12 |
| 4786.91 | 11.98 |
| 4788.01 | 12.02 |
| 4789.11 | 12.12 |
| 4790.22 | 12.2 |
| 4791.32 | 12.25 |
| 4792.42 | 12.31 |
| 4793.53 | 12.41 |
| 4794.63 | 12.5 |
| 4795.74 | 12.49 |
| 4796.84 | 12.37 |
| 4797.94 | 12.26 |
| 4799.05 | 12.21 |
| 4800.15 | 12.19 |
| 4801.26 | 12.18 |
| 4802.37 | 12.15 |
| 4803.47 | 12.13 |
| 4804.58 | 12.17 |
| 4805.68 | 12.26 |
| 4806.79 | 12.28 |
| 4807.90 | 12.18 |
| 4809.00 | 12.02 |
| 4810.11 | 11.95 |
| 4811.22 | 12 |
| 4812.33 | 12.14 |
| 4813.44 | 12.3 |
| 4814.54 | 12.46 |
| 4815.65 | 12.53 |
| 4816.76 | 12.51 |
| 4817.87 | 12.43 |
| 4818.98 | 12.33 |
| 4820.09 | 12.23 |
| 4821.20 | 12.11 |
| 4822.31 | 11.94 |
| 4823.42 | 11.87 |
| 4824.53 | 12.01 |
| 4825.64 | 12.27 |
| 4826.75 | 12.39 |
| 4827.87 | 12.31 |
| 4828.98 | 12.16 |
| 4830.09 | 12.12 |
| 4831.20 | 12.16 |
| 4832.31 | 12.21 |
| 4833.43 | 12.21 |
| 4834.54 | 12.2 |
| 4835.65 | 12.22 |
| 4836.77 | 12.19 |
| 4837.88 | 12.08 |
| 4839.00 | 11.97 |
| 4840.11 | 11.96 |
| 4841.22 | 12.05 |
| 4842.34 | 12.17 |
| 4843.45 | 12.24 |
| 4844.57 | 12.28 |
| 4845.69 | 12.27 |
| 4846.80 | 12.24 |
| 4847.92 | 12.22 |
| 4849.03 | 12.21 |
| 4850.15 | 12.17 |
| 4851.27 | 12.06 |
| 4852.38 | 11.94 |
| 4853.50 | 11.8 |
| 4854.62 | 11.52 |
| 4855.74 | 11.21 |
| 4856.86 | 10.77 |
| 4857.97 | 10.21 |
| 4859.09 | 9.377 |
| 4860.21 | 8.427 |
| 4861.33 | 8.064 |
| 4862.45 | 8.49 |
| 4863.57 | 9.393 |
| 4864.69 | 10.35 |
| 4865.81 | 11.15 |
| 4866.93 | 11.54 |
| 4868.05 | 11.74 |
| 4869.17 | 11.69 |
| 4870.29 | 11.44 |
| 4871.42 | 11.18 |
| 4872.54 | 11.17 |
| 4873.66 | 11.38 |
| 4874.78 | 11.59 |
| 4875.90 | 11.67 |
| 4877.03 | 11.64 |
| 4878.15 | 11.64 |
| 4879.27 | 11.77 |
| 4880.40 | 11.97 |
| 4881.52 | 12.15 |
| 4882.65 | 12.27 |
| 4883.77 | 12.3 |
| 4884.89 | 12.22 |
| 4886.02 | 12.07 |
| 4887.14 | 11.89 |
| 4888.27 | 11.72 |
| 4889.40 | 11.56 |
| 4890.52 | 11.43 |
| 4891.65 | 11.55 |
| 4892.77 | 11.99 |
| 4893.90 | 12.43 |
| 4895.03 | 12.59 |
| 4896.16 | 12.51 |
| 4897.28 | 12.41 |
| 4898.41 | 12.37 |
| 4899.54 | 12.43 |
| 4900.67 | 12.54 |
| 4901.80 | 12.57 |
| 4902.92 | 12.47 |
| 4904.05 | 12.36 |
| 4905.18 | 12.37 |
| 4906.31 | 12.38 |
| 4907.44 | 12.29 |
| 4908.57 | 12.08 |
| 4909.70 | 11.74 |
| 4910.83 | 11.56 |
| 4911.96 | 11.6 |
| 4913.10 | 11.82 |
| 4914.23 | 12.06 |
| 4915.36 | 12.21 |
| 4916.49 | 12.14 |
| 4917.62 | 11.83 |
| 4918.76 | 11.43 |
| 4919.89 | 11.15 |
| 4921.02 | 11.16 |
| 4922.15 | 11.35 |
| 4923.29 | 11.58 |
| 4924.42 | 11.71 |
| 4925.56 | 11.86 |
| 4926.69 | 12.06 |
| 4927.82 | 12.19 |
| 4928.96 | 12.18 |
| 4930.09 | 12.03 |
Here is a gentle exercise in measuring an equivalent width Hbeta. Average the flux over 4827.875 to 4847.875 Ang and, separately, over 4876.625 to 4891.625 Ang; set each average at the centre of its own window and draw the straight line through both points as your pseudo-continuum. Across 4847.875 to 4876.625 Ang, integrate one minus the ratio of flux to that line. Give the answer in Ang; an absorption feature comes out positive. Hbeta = 2.6 Ang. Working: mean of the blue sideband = 12.2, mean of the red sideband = 11.9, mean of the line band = 10.9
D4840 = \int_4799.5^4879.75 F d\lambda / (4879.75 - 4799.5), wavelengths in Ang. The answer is 11.7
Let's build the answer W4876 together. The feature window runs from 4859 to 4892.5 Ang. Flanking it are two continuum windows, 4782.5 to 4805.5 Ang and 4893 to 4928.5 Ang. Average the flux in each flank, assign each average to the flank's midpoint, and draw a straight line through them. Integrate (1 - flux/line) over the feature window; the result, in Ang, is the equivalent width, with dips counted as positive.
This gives 2.5 Ang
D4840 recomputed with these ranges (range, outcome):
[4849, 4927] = 11.6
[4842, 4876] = 11.1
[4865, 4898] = 11.8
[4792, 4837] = 12.2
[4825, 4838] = 12.2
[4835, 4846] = 12.1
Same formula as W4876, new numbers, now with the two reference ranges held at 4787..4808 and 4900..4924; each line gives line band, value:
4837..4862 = 1.4 Ang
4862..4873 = 1.1 Ang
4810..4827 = 0.0 Ang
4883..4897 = 0.0 Ang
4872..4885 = 0.2 Ang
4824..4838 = -0.1 Ang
